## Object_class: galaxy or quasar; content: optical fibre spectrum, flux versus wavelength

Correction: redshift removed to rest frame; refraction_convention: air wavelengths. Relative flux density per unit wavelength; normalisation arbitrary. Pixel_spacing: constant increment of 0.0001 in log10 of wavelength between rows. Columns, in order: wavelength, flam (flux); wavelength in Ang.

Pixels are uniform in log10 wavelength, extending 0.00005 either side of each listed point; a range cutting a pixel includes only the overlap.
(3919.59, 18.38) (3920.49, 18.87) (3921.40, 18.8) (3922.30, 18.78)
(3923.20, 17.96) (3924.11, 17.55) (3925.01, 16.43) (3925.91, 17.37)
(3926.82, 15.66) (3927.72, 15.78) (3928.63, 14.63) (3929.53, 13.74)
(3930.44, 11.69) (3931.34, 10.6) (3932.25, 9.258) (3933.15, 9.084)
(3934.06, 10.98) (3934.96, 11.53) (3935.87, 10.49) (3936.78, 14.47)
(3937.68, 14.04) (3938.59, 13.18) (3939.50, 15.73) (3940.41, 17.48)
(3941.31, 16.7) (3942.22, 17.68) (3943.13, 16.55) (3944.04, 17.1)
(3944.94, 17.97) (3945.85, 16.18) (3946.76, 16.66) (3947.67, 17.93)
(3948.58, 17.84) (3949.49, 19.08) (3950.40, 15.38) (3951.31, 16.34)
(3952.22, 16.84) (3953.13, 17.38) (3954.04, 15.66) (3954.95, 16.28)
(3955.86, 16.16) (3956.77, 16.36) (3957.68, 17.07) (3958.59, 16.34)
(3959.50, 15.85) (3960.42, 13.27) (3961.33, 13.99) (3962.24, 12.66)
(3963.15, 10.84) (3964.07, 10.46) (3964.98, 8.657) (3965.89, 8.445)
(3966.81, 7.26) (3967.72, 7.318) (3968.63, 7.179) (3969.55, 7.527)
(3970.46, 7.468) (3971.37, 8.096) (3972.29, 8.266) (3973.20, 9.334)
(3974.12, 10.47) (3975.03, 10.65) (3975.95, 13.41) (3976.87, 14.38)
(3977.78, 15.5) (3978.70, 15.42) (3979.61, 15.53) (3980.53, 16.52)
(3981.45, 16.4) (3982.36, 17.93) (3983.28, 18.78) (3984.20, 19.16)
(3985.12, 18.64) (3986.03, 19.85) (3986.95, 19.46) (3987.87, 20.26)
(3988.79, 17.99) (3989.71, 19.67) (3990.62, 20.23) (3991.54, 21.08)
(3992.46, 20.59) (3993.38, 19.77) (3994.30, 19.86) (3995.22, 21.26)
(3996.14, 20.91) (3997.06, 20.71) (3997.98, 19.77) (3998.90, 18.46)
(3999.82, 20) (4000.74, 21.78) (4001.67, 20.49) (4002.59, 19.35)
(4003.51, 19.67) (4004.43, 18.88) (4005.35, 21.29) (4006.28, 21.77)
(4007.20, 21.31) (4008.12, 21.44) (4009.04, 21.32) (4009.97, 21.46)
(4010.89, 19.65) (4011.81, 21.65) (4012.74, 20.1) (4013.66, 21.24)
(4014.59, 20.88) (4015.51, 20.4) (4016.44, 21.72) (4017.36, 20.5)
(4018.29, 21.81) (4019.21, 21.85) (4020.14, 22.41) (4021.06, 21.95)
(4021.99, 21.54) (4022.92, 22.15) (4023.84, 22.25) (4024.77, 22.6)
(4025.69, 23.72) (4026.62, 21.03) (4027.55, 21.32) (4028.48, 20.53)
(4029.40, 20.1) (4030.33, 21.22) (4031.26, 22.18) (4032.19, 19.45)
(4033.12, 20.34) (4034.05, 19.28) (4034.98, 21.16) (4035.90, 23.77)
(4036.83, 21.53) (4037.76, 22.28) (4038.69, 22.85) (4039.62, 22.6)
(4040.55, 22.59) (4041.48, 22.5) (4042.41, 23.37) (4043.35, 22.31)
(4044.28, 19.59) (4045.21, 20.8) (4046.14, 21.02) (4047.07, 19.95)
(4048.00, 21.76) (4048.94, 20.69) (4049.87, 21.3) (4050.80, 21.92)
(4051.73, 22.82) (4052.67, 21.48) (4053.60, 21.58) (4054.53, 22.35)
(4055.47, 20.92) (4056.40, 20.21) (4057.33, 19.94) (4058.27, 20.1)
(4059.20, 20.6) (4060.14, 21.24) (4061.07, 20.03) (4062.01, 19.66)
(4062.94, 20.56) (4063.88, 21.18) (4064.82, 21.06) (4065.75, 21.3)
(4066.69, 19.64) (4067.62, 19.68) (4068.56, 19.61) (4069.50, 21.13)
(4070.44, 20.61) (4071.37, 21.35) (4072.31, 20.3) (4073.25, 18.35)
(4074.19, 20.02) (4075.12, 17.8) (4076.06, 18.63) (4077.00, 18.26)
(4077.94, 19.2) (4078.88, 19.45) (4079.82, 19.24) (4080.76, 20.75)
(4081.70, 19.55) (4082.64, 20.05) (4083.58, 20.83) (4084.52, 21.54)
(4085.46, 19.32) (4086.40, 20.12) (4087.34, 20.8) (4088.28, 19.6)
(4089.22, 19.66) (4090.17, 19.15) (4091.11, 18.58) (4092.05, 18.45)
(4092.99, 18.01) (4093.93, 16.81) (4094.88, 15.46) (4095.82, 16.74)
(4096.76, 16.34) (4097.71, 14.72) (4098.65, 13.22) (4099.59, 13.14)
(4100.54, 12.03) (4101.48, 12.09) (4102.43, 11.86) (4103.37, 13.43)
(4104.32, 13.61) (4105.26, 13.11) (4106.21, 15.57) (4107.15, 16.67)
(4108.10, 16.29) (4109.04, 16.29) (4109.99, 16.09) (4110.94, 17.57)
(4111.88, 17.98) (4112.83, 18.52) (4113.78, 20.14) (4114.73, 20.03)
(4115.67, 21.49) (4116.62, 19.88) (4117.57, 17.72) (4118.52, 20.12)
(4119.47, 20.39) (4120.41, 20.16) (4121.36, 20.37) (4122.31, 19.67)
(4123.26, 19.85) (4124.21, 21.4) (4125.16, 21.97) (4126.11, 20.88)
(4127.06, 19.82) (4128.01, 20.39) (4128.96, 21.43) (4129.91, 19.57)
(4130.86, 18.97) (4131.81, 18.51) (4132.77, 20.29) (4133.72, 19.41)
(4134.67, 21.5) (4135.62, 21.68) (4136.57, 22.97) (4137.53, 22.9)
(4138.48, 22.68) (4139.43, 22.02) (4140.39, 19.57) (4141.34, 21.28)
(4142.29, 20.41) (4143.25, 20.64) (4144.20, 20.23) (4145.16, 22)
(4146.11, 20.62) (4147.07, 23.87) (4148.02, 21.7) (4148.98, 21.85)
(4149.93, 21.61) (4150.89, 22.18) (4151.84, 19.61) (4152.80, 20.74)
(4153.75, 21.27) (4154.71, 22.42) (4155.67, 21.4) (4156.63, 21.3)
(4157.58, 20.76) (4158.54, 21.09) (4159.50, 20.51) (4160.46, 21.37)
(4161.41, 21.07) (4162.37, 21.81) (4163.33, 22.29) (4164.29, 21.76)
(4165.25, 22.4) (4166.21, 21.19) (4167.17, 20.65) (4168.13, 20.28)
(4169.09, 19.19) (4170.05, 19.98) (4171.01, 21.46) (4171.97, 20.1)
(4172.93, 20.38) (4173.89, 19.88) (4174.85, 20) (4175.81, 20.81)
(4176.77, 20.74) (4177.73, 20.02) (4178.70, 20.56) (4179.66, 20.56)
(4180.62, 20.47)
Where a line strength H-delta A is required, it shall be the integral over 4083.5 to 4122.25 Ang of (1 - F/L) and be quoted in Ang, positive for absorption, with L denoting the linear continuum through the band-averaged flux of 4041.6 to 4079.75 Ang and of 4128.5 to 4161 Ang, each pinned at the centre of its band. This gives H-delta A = 6.4 Ang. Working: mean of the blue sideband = 20.5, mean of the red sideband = 21.1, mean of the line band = 17.4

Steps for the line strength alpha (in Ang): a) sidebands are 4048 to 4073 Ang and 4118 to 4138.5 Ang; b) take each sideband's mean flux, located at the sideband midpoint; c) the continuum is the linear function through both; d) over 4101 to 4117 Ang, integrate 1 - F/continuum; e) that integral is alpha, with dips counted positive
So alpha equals 3.2 Ang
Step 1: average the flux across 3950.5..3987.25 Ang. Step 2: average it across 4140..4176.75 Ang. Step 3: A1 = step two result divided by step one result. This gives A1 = 1.54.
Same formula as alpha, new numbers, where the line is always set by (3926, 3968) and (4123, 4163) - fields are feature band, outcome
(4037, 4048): -2.6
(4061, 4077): -1.3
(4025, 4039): -3.4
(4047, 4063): -2.6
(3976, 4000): -4.5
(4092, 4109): 4.2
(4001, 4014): -3.4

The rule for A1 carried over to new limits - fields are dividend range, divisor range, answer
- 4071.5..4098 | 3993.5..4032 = 0.90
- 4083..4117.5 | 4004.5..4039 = 0.80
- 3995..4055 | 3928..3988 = 1.51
